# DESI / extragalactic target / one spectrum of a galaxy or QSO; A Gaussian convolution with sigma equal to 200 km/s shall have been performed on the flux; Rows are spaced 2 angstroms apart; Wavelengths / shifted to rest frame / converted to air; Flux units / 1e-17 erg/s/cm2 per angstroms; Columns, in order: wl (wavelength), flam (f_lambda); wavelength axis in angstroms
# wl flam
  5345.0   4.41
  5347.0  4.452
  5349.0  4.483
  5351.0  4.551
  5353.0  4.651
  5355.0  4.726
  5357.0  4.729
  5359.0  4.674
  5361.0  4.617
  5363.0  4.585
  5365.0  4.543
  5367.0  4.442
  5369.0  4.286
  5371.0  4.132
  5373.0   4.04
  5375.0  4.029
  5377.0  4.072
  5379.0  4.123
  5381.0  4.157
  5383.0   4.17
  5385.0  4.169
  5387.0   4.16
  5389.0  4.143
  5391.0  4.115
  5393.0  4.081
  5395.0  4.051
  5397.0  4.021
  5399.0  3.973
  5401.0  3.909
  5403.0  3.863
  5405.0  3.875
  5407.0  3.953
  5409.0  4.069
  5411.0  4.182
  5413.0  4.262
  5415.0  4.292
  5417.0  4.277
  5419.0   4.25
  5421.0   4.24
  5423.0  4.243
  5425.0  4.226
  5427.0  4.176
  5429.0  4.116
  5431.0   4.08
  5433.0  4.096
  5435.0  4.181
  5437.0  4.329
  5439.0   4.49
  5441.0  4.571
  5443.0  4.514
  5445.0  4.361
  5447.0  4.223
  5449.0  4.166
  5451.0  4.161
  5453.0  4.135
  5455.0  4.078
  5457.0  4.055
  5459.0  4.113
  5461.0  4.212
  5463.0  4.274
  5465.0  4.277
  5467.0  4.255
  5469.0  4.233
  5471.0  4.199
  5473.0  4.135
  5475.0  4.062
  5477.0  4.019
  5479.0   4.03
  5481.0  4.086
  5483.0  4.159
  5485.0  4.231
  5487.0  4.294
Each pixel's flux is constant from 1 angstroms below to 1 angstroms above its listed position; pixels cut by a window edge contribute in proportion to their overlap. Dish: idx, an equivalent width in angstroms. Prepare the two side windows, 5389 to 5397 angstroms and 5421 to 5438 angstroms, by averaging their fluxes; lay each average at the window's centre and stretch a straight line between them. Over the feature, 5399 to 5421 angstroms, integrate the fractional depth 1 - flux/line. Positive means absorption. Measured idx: 0.2 angstroms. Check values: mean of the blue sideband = 4.08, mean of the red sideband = 4.18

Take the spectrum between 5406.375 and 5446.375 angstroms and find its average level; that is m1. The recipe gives 4.25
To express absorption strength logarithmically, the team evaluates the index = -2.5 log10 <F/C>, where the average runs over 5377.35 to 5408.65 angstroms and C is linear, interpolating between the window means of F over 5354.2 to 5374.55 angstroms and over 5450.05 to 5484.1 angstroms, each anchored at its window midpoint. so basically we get 0.08 mag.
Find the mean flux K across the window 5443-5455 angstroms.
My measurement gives 4.22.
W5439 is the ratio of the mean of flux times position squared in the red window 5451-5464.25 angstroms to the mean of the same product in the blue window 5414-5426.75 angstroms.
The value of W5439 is 0.99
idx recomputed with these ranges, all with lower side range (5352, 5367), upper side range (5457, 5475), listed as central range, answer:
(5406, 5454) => 1.2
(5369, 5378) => 1.0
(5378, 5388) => 0.8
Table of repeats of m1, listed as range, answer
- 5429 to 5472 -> 4.24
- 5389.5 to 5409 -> 3.99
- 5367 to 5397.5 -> 4.13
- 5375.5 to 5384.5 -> 4.13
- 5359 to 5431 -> 4.17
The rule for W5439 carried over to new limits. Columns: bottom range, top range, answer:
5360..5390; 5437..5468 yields 1.03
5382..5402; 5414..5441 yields 1.05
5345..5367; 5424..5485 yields 0.95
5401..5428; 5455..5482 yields 1.02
